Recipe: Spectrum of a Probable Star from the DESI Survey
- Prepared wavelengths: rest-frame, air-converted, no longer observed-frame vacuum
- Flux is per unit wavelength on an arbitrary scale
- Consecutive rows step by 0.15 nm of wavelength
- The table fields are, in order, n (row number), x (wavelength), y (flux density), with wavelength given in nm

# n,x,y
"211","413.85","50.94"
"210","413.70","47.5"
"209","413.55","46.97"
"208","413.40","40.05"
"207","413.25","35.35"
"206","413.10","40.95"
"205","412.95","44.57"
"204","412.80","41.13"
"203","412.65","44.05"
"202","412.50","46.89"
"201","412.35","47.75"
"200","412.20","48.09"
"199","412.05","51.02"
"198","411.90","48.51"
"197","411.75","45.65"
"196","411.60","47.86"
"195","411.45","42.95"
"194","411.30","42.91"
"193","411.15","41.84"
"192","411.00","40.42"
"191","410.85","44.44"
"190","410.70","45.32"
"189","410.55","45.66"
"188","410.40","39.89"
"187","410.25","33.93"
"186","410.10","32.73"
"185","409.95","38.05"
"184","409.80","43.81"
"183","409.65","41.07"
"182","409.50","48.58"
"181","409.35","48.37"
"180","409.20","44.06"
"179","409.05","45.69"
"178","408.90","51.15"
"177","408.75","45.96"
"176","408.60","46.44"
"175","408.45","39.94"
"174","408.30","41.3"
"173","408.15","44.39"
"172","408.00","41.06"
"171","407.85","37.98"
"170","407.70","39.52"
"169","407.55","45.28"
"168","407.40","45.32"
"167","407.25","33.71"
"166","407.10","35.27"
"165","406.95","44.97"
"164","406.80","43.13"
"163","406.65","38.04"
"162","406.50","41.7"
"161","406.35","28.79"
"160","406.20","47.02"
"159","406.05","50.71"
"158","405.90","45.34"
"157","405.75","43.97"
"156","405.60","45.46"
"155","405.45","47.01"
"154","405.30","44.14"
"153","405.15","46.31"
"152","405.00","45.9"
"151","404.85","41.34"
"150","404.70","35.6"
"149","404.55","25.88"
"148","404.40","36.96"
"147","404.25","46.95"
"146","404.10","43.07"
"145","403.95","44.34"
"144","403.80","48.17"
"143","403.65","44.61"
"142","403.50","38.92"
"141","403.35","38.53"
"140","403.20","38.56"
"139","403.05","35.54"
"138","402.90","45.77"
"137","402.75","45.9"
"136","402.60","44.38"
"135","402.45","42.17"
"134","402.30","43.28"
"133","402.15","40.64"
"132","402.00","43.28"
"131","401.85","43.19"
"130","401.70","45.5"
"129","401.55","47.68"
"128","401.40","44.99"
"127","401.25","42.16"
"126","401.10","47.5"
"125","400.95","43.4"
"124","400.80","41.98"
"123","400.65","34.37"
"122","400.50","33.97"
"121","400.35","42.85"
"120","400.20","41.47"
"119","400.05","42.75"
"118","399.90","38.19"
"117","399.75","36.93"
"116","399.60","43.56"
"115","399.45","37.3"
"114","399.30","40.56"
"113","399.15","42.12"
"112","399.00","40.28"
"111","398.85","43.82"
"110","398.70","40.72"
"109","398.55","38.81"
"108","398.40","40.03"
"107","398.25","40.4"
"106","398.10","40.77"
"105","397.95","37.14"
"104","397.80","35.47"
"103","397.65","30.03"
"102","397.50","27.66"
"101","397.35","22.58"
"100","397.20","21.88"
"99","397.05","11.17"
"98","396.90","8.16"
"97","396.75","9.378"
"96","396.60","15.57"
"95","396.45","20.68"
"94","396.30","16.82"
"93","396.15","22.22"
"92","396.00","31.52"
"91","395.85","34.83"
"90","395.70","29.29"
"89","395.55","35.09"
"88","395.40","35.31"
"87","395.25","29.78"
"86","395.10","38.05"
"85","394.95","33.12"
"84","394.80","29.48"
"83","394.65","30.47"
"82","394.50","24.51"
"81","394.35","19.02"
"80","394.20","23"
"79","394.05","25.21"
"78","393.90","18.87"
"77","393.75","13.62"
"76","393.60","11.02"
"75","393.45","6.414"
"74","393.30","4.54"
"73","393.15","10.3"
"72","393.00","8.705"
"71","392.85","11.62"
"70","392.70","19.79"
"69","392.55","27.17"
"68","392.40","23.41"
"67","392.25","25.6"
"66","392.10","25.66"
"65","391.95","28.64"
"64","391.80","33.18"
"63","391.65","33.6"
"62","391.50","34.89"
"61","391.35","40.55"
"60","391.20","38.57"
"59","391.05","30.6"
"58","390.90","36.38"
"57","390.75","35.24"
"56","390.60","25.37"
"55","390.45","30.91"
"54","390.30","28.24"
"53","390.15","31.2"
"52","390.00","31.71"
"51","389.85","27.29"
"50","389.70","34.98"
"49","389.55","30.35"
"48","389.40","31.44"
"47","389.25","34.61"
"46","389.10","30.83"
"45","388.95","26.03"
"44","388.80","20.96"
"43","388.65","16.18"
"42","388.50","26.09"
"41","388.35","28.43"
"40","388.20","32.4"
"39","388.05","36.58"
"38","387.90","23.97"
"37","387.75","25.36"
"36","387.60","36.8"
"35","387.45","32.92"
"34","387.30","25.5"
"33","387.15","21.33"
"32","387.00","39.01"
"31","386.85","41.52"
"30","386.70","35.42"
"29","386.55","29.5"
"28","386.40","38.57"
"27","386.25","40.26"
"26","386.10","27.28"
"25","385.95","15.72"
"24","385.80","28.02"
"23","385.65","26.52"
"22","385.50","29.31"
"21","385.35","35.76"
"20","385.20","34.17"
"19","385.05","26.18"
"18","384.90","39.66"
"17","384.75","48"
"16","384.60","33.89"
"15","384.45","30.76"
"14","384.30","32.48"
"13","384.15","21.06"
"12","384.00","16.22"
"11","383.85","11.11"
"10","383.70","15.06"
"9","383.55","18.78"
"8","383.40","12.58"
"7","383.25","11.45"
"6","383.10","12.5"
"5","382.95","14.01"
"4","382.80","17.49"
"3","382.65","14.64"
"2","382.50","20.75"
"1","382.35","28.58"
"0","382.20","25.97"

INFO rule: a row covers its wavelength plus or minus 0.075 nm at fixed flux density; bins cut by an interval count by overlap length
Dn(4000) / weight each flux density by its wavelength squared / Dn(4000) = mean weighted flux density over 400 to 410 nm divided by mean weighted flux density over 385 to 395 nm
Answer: 1.67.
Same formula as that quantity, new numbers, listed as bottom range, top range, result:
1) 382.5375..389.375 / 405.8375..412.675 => 1.80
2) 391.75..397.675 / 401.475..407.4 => 1.99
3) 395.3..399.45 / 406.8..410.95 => 1.48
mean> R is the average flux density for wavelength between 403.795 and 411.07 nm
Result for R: 42.3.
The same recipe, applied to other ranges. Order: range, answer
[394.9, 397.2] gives 24.5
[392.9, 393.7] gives 8.47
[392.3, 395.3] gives 20.4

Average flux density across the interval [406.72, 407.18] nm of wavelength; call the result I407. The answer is 41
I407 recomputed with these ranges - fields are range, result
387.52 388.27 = 31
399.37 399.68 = 40.4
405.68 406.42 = 43.3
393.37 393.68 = 8.73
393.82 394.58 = 22.1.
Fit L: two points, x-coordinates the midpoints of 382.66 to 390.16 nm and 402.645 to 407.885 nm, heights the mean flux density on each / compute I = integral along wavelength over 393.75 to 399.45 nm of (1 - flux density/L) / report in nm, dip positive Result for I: 1.00 nm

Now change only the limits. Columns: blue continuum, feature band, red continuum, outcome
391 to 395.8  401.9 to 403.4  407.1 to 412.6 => -0.278 nm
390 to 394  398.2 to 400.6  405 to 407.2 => -0.421 nm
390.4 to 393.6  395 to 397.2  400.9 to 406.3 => 0.483 nm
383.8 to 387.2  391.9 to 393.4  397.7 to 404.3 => 0.734 nm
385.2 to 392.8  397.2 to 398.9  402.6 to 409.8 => 0.062 nm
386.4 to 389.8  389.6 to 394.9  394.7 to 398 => 0.574 nm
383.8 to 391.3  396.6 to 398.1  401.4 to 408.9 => 0.564 nm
